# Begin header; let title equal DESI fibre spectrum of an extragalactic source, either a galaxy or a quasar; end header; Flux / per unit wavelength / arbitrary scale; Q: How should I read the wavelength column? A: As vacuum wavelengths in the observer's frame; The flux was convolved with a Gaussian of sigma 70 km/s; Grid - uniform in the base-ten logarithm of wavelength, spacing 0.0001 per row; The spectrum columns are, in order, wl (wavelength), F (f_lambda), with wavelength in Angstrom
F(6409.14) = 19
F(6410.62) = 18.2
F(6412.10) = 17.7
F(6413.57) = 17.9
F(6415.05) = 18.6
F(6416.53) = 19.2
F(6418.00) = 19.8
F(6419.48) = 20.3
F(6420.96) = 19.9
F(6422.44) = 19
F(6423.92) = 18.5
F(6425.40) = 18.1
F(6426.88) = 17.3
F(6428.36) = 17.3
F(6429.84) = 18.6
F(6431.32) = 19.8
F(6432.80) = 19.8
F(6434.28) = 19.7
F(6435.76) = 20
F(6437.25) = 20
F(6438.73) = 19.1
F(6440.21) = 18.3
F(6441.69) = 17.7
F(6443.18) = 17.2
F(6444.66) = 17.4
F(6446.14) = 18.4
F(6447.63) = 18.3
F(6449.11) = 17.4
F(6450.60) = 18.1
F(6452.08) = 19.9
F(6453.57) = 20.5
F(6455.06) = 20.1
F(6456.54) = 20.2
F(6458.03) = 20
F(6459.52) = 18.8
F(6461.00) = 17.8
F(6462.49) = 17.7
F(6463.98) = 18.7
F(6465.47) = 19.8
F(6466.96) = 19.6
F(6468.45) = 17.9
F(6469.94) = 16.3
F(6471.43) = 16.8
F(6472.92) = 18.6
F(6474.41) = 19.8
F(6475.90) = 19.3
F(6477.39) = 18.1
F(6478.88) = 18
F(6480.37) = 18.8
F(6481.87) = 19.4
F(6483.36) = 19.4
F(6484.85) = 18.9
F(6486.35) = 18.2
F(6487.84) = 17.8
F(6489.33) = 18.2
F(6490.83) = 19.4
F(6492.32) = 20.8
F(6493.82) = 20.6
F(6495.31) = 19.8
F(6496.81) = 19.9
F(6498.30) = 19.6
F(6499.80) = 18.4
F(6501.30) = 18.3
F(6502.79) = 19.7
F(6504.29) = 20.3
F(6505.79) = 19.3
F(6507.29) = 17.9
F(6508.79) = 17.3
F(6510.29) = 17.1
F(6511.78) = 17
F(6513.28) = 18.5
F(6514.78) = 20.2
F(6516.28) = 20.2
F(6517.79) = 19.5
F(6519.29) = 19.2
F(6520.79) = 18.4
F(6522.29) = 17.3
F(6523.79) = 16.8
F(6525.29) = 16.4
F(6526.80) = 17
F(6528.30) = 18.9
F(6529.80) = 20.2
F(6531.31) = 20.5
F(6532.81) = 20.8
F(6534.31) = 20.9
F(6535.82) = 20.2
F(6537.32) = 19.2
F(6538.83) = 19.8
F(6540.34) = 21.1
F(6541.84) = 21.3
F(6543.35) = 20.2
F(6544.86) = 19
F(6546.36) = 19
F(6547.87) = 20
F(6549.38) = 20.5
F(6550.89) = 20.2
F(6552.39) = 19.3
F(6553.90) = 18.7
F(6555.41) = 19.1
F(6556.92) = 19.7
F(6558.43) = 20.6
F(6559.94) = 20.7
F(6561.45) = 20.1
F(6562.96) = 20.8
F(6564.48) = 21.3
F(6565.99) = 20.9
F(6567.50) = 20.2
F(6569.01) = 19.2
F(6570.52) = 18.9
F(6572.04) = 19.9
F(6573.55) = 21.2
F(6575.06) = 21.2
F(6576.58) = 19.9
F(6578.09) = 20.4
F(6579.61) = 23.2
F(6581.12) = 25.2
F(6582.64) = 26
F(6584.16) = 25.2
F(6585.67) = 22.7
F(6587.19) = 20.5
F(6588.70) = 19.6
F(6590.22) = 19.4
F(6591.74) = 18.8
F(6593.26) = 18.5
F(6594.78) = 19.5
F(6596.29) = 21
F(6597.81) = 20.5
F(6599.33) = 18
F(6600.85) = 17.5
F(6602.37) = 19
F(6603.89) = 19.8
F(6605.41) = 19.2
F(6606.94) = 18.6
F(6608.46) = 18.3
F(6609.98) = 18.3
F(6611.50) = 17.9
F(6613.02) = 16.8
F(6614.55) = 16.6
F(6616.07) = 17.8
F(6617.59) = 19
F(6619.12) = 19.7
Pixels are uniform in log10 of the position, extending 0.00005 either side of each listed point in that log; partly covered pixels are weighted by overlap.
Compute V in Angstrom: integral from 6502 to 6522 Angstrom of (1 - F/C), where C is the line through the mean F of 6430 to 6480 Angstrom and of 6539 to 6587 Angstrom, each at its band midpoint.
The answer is 1.1 Angstrom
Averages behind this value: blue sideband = 18.8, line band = 18.8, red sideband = 20.8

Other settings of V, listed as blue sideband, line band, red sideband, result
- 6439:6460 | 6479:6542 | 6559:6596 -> 2.3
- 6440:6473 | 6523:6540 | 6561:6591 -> 0.9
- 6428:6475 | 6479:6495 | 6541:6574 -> 0.0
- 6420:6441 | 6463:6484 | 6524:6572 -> 0.7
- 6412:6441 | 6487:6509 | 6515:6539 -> -0.2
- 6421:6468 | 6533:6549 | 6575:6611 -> -0.2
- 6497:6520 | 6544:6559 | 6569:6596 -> 0.4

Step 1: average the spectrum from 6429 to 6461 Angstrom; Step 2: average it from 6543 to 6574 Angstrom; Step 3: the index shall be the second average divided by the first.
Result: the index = 1.1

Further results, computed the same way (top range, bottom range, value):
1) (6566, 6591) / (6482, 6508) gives 1.11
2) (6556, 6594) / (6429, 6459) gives 1.10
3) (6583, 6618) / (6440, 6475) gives 1.04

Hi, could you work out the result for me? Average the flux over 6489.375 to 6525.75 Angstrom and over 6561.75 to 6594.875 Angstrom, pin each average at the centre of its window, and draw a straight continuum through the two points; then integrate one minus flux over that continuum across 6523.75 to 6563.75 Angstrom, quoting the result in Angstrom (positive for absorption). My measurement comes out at 0.5 Angstrom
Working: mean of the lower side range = 18.8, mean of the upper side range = 21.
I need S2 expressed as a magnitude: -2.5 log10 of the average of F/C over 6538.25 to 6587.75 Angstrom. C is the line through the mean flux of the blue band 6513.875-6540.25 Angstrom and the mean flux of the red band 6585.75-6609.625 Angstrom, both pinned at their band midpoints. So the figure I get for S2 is -0.08 mag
